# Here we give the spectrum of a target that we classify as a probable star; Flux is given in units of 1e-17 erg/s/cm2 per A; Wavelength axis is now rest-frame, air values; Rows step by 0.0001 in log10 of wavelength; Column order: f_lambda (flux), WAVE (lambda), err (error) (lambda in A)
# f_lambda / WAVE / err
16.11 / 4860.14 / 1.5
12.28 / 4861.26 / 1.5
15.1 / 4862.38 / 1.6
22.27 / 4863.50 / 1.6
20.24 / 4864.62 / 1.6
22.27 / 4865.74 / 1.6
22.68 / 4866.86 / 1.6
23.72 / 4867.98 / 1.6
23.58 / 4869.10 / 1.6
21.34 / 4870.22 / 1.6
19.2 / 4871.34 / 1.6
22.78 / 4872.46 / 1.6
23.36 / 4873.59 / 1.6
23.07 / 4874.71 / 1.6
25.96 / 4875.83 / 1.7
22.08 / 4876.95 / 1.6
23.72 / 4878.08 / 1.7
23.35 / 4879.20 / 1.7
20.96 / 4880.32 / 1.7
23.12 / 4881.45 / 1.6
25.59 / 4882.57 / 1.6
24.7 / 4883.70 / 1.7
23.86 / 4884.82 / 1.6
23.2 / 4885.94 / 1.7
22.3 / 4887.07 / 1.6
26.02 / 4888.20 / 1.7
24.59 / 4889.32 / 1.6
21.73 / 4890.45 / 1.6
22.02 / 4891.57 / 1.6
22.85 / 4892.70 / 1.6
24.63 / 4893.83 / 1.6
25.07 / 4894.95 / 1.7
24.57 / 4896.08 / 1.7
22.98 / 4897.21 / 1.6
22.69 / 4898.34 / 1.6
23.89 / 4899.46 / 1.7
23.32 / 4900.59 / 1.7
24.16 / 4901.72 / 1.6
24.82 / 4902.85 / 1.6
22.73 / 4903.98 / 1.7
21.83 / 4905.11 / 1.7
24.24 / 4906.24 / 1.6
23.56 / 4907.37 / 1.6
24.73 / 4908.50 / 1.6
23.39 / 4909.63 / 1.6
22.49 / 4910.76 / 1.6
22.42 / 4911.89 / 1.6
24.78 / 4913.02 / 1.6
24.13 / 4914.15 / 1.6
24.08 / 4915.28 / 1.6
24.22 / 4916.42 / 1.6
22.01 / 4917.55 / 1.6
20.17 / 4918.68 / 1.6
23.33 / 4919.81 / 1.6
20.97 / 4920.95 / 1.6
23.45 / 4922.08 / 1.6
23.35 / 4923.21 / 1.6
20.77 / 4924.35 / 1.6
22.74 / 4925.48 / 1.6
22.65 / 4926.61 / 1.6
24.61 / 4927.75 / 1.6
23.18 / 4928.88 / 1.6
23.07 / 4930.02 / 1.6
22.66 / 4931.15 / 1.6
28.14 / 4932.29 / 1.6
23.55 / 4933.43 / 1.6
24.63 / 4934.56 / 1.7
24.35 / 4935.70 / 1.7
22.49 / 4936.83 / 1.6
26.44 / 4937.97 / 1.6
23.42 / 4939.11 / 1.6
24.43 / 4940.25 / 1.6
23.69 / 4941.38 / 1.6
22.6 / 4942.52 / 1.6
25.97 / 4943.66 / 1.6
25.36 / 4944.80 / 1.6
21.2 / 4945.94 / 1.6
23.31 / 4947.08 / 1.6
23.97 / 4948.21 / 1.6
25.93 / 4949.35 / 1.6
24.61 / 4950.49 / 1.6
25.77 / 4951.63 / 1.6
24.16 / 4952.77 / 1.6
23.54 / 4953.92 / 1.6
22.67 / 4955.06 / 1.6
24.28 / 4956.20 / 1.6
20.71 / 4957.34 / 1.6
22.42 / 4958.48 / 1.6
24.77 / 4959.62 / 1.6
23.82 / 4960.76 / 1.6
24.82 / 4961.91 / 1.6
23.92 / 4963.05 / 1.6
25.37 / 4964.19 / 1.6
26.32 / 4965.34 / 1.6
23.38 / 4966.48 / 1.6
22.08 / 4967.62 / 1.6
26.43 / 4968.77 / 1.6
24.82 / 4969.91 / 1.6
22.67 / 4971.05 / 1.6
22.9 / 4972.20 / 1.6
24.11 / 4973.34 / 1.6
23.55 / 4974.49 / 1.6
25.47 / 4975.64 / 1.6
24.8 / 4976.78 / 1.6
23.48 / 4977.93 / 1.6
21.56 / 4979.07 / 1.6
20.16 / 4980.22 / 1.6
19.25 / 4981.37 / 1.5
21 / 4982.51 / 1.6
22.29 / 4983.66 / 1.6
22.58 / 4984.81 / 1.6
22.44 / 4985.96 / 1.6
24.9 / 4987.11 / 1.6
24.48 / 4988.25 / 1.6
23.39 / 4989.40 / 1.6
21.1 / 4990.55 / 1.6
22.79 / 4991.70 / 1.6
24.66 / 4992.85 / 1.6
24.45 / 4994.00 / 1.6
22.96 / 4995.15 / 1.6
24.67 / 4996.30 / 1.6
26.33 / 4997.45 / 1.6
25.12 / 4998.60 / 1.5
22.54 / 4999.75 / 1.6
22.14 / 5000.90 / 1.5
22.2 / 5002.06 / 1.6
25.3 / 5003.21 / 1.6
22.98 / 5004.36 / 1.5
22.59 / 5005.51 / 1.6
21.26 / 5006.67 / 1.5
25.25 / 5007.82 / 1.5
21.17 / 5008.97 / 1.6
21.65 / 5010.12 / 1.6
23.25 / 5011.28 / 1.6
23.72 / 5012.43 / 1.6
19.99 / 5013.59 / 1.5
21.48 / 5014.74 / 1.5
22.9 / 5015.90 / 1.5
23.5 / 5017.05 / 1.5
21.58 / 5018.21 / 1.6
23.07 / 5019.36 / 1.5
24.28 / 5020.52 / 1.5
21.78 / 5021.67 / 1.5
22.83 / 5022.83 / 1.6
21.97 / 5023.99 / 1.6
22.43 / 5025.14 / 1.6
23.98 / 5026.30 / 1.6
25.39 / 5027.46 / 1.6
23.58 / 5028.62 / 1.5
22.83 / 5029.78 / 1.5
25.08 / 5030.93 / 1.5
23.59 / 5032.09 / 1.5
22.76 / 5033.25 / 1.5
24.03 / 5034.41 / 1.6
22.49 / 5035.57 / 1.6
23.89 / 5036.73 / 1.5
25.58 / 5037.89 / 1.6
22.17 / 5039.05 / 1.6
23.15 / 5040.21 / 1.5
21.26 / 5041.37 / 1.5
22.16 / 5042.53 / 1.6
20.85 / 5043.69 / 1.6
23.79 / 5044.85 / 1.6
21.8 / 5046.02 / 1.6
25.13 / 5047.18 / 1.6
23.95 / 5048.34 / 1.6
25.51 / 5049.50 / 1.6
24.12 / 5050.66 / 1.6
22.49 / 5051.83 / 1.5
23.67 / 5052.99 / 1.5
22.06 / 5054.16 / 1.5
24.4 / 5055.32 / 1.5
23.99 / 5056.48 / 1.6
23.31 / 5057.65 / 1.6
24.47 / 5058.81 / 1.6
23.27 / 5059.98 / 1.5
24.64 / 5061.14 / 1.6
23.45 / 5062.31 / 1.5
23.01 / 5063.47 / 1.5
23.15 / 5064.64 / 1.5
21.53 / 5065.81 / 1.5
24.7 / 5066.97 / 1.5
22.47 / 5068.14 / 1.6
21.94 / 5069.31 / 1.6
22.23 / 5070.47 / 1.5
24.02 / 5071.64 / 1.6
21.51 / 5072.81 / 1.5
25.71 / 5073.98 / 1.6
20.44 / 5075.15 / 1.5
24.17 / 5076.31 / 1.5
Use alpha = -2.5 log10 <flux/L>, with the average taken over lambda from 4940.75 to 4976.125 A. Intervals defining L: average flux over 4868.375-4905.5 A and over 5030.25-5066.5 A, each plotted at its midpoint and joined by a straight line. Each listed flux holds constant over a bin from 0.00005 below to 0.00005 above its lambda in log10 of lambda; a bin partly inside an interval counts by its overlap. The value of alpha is -0.03 mag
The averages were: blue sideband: 23.3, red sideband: 23.4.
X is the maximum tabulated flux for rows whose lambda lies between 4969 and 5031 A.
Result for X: 26.33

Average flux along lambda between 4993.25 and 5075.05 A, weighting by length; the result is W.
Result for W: 23.2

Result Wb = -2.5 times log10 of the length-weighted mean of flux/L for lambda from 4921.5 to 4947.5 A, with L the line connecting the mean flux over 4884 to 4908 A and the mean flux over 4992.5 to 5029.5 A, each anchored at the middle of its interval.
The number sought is -0.01 mag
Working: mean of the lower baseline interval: 23.6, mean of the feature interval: 23.7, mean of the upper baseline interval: 23.1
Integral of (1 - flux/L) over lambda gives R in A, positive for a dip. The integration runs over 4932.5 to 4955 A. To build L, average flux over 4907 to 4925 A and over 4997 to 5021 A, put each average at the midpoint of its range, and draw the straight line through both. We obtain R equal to -1.2 A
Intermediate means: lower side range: 23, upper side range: 22.9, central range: 24.2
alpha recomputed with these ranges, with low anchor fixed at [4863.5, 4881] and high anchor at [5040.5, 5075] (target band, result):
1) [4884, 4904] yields -0.05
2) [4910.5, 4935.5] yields -0.03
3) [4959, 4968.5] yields -0.07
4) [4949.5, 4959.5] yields -0.04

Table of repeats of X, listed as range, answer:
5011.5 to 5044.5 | 25.58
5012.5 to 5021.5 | 24.28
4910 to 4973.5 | 28.14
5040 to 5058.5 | 25.51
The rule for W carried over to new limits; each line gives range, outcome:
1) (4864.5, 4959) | 23.4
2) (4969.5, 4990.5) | 22.9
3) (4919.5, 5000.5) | 23.6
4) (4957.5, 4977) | 24.1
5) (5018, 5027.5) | 23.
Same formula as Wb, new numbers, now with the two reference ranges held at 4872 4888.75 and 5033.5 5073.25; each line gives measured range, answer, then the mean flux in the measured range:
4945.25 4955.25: -0.023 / 24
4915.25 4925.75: 0.052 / 22.4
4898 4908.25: 0.001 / 23.5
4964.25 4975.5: -0.033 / 24.1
